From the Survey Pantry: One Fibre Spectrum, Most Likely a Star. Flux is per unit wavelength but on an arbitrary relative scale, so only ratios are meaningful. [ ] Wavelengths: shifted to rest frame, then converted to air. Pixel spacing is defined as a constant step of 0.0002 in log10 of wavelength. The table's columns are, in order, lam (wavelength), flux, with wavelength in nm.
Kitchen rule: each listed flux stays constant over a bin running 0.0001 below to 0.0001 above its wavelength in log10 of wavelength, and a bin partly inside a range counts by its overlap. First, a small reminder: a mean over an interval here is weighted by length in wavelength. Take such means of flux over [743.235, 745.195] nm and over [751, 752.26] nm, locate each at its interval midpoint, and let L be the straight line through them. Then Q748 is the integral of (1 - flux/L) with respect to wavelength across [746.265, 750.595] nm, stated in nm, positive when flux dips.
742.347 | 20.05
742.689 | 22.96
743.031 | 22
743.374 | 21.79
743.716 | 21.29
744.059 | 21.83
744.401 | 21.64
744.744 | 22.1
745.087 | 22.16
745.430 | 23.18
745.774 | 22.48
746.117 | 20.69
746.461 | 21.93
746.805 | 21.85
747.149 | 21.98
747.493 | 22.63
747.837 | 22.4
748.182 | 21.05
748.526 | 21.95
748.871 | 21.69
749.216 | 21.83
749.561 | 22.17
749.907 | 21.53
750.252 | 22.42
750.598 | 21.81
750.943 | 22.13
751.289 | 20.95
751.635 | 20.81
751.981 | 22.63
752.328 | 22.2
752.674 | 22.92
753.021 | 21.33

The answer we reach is -0.053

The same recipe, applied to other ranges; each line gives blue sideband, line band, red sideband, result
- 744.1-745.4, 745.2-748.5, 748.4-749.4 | -0.01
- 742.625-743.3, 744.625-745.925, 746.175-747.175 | -0.03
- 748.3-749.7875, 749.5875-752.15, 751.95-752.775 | 0.05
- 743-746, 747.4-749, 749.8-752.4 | 0.00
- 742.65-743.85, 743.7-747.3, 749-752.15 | -0.01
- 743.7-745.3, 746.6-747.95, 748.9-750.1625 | -0.02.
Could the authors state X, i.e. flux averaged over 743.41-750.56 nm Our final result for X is 21.9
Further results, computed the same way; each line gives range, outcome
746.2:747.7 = 22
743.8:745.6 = 22.1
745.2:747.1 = 22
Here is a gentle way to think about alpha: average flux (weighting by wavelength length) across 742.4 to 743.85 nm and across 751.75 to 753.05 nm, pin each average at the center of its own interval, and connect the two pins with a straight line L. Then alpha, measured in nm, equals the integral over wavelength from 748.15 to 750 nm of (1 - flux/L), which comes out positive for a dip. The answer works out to 0.032 nm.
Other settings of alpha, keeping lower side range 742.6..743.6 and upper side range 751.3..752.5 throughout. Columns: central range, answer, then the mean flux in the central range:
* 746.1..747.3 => 0.014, 21.7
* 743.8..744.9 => 0.013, 21.8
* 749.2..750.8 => -0.010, 22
